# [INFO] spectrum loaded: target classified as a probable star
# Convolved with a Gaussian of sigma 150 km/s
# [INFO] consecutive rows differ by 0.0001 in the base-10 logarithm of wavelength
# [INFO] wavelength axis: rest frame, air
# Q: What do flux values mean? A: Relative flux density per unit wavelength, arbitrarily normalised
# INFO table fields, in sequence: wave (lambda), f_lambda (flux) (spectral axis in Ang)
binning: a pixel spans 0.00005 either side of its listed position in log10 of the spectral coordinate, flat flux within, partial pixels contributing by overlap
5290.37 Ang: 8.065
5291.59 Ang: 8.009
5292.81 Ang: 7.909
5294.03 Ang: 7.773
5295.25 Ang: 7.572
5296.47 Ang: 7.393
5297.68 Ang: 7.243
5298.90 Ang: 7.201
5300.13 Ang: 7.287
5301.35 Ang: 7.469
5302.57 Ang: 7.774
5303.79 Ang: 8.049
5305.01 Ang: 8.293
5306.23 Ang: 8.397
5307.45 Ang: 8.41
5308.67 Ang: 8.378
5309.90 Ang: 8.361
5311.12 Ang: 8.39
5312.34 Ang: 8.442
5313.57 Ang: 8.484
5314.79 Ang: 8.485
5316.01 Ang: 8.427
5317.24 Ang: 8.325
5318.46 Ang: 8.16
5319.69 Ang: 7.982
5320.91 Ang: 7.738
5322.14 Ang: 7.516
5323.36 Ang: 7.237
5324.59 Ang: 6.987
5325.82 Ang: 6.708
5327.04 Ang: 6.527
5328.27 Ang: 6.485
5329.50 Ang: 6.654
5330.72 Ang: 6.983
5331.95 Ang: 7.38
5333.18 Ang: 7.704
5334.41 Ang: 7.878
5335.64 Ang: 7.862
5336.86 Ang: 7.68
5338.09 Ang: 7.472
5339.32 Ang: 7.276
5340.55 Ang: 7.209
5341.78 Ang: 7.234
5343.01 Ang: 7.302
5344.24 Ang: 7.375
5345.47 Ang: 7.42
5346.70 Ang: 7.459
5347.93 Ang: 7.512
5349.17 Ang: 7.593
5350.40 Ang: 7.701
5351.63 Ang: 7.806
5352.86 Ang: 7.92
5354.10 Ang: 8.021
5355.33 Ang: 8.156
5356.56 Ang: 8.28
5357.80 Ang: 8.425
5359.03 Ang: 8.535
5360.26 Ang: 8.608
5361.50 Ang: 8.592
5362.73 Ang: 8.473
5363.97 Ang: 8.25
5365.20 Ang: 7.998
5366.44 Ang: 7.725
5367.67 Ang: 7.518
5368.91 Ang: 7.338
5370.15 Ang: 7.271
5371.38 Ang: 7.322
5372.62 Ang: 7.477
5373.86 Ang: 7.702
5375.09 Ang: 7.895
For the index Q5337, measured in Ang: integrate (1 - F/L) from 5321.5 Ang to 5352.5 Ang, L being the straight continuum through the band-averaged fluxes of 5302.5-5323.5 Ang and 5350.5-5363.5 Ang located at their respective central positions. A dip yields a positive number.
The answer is 3.4 Ang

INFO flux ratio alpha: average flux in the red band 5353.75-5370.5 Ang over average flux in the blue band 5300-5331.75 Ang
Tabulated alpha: 1.0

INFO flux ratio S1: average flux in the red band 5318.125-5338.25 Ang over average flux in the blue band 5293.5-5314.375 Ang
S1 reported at 0.92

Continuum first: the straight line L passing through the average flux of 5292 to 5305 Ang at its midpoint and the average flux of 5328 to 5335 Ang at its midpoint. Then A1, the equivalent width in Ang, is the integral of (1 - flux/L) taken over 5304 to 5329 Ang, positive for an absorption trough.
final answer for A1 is -1.6 Ang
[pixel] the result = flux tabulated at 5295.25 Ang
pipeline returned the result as 7.572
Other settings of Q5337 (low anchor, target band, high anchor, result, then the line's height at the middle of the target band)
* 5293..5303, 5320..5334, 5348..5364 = 1.3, 7.81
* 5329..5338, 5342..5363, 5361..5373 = -0.8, 7.65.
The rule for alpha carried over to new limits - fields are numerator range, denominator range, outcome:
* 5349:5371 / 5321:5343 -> 1.11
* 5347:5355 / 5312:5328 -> 1.00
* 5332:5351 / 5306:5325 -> 0.93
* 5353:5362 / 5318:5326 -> 1.11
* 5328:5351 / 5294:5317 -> 0.92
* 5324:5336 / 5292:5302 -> 0.95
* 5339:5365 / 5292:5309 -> 1.01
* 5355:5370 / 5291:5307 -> 1.05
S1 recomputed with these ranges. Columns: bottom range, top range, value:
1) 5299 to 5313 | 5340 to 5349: 0.91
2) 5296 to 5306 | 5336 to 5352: 0.98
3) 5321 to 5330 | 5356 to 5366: 1.21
